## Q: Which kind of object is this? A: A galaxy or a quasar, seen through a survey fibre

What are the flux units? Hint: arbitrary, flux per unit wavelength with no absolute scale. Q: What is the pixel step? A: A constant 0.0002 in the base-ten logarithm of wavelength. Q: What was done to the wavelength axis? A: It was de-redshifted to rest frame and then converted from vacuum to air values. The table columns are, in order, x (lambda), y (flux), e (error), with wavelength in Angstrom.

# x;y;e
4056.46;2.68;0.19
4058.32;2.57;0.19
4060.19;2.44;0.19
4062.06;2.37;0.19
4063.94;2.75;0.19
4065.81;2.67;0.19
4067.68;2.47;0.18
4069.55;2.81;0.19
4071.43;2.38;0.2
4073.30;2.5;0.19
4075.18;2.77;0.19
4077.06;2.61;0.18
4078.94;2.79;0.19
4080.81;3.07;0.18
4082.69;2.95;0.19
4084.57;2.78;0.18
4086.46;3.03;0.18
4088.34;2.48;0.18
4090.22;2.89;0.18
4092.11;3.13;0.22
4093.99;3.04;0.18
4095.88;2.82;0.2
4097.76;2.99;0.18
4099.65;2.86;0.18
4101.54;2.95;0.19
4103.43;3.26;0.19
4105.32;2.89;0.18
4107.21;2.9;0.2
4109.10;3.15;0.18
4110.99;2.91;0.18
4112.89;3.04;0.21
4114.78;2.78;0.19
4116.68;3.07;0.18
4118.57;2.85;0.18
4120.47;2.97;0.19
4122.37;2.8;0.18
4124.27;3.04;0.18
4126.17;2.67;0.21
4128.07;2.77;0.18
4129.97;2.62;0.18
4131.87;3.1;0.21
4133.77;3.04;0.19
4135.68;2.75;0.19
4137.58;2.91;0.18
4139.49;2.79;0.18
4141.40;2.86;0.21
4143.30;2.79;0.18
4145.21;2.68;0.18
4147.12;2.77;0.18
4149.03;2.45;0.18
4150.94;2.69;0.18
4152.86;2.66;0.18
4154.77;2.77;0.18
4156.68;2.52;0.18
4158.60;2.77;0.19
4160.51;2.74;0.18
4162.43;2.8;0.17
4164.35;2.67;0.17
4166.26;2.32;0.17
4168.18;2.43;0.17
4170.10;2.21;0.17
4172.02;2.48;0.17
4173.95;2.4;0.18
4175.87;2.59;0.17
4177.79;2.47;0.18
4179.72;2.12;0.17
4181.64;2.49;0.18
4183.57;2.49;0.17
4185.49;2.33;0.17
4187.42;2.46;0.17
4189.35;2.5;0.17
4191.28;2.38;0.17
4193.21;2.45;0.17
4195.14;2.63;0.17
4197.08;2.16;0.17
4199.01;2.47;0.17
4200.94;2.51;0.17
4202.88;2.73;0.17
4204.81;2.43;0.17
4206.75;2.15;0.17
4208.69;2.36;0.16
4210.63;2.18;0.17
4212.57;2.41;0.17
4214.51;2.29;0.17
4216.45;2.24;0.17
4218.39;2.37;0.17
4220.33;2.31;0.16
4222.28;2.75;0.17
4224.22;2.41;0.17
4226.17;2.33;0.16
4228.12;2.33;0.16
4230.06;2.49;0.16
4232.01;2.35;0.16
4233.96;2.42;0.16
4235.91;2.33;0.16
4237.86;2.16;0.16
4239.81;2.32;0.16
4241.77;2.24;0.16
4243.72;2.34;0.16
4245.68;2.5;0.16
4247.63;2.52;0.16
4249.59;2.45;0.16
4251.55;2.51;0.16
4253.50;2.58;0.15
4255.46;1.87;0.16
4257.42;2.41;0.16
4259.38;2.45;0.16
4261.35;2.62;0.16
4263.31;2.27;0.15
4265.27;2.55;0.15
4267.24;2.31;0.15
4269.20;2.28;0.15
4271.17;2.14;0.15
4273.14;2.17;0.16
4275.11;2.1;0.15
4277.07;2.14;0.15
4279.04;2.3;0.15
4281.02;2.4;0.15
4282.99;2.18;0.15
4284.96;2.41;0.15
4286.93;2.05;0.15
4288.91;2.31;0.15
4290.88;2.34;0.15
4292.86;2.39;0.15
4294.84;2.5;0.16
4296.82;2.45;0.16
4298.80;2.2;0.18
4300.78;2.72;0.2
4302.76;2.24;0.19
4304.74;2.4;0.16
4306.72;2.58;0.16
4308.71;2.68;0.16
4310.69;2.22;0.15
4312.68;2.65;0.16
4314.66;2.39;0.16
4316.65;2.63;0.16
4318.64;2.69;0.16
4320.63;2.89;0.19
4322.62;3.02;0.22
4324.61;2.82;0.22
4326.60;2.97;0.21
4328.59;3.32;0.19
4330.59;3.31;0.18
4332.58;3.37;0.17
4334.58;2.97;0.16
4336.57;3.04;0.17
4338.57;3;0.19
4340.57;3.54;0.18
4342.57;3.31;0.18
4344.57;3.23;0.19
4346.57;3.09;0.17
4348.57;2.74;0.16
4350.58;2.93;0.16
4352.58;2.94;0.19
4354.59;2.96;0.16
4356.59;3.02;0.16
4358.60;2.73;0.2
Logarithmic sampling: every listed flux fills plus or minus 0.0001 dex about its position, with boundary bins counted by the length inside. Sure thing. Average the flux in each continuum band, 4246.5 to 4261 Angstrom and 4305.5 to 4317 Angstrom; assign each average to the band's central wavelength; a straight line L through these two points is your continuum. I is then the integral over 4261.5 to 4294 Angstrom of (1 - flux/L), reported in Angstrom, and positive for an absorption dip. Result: 2.3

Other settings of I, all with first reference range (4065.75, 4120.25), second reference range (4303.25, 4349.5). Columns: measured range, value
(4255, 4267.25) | 2.2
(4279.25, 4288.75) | 2.1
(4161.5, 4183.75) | 3.3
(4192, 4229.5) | 6.3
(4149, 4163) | 0.9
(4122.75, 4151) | 0.7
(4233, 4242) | 1.8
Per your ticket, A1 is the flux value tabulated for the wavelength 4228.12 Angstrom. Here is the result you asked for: 2.33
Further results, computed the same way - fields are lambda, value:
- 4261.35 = 2.62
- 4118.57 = 2.85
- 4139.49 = 2.79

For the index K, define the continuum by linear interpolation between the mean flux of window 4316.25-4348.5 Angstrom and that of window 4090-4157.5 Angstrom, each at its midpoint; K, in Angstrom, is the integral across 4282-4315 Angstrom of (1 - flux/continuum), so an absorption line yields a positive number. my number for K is 7.0 Angstrom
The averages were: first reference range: 2.87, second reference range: 3.07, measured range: 2.4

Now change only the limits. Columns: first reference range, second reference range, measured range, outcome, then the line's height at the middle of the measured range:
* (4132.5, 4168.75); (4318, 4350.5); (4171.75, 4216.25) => 6.2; 2.8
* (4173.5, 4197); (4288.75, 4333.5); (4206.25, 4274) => 4.7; 2.53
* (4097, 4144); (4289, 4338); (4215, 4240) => 3.8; 2.79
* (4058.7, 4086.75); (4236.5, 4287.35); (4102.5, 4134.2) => -4.1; 2.59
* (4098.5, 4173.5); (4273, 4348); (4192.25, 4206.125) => 1.4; 2.74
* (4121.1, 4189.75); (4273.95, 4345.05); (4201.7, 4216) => 1.5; 2.65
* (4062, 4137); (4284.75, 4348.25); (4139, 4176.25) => 2.7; 2.82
